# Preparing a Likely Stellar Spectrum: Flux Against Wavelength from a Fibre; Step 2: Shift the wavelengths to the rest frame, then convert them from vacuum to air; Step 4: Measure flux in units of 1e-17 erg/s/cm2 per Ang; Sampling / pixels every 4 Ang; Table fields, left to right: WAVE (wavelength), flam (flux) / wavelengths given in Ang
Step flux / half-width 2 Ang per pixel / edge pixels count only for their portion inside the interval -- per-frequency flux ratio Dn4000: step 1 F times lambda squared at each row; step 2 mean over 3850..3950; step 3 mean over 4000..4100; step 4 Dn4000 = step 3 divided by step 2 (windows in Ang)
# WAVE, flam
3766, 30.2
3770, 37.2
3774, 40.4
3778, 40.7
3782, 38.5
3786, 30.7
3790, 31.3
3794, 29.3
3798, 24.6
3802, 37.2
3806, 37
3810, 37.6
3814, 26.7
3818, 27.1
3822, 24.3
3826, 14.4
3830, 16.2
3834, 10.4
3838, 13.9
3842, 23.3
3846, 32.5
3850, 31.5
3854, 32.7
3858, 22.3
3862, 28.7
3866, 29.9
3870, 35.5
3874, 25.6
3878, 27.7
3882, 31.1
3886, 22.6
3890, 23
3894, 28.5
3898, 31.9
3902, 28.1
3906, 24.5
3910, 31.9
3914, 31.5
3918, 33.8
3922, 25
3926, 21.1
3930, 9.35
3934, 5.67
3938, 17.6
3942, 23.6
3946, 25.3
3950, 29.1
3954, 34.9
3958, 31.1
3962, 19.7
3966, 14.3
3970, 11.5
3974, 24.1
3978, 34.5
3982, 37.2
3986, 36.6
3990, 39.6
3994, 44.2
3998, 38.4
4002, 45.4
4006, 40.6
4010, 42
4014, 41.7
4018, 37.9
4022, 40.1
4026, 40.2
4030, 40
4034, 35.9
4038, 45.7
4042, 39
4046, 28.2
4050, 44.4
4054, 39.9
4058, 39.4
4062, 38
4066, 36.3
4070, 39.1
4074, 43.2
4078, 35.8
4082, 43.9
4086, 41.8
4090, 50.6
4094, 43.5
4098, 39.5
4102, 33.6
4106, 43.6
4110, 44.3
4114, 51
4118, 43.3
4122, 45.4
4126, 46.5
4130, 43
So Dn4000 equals 1.69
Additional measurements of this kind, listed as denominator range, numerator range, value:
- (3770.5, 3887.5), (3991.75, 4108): 1.59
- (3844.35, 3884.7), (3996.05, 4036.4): 1.47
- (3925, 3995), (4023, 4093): 1.66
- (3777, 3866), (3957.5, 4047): 1.40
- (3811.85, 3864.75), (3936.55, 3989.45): 1.20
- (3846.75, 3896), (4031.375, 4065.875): 1.49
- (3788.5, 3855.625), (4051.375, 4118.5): 1.80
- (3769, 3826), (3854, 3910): 0.91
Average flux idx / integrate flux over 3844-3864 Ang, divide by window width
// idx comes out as 29.5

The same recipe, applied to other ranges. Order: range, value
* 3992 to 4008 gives 42.1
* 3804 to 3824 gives 30.5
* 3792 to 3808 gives 32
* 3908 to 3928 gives 28.7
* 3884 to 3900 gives 26.5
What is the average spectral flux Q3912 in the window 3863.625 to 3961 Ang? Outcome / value 26.1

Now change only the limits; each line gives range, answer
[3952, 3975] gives 22.5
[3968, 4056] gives 37.6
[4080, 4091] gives 45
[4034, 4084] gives 39.3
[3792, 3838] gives 25.4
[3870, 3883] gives 29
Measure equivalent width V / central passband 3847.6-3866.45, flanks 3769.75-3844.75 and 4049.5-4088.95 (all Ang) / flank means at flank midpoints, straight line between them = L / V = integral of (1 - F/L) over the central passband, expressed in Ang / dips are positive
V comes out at 0.95 Ang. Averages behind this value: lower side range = 28.3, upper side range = 40.3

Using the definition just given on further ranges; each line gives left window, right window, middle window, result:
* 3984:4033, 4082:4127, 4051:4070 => 1.6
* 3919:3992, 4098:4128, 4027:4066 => -3.6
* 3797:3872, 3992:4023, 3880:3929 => 7.8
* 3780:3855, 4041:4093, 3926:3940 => 8.8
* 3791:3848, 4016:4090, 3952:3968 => 4.2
